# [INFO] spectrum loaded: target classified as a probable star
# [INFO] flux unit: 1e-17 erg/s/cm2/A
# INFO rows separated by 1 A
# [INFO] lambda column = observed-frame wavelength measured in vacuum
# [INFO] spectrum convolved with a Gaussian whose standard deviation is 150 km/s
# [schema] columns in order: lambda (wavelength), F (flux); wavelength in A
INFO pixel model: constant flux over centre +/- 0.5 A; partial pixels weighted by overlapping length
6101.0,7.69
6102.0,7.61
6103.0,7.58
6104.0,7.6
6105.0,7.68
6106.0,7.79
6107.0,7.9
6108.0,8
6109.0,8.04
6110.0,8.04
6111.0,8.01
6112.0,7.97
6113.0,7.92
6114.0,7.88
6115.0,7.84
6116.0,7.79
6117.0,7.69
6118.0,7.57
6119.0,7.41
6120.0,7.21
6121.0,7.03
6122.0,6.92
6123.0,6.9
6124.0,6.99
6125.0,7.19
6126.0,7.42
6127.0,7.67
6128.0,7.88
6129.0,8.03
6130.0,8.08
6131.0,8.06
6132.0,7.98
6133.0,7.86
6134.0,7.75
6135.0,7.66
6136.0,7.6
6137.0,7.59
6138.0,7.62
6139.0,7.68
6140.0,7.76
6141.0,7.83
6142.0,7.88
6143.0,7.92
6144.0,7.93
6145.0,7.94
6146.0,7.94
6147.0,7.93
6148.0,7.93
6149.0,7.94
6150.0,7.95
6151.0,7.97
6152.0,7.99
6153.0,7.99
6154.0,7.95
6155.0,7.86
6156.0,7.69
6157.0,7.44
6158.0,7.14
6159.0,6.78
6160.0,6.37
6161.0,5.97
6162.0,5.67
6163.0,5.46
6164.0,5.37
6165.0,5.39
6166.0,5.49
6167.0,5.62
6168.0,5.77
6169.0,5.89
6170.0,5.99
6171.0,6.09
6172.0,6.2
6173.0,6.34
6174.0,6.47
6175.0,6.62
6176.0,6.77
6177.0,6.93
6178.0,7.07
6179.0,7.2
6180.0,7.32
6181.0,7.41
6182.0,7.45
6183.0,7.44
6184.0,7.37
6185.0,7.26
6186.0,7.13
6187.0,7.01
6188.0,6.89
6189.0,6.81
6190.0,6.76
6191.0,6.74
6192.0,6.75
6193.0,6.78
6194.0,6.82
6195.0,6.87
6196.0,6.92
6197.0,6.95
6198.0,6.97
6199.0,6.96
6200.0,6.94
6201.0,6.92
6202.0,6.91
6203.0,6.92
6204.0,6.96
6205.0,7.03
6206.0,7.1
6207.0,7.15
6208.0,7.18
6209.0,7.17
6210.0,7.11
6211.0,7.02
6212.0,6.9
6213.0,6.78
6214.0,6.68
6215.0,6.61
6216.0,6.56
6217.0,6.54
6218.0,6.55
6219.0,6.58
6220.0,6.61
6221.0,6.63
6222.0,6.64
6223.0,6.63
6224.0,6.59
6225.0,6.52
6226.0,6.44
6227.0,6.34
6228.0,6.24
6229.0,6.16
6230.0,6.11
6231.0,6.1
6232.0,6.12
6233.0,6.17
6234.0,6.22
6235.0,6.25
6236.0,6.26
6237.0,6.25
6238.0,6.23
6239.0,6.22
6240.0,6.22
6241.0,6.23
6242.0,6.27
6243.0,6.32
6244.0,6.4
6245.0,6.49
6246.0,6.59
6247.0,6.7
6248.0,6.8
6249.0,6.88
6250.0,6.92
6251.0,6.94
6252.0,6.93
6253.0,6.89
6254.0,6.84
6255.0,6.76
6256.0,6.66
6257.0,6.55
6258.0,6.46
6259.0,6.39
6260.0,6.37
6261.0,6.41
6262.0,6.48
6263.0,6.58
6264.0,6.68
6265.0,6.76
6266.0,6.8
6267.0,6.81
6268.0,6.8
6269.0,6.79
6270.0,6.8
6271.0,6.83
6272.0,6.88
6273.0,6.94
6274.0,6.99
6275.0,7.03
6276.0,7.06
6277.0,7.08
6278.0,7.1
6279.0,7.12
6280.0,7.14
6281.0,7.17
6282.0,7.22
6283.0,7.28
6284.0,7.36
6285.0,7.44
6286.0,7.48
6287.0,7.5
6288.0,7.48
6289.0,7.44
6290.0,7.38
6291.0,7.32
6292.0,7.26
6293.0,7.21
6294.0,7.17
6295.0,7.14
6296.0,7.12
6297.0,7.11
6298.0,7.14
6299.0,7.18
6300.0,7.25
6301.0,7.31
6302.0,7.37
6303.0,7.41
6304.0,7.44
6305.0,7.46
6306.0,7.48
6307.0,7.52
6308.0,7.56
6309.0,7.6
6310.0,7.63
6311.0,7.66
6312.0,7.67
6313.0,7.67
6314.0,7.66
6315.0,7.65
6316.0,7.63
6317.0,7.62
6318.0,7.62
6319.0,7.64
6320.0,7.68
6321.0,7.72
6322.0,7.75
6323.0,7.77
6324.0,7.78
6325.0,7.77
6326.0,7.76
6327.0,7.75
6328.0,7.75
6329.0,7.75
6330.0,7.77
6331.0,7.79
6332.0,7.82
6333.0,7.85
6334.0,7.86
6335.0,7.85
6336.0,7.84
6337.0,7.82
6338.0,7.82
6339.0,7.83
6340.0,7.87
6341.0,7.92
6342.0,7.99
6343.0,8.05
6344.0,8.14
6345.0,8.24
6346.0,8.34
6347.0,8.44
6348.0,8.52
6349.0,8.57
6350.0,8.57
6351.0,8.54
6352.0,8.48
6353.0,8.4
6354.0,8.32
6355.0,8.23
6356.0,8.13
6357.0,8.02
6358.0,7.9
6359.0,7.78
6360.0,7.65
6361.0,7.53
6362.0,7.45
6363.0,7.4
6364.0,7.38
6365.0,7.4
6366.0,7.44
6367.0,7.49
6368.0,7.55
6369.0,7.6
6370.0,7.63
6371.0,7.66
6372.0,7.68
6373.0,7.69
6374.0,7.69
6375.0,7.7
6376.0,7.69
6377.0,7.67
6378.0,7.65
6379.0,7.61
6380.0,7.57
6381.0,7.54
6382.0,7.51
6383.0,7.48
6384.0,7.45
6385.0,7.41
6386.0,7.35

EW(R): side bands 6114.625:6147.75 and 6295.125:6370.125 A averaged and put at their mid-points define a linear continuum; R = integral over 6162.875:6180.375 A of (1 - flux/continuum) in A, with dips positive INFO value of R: 3.30 A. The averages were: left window 7.65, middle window 6.23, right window 7.76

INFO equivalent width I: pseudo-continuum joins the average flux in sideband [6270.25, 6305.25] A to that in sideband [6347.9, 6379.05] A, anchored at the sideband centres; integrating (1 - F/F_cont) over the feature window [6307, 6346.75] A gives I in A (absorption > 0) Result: -1.3 A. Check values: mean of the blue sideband 7.22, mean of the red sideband 7.84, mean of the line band 7.79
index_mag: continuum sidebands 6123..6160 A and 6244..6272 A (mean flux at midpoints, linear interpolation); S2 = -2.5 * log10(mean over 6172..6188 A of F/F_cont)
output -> 0.05 mag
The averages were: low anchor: 7.72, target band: 7.02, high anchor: 6.7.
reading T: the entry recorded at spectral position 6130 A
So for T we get 8.08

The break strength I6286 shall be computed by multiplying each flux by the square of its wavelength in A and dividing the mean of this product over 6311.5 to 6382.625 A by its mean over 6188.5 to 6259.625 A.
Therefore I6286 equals 1.2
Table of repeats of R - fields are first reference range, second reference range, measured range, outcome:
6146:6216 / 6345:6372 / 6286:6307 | 0.7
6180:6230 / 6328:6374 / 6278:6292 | 0.2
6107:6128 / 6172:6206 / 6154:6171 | 2.1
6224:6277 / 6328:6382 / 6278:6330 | -1.7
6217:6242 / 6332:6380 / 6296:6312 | -0.3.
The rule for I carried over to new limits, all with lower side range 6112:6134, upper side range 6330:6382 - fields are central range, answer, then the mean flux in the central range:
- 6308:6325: 0.33 A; 7.67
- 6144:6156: -0.48 A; 7.93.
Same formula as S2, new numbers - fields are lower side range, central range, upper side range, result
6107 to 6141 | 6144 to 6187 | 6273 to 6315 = 0.10 mag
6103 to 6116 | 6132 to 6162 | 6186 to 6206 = -0.02 mag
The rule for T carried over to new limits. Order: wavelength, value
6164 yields 5.37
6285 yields 7.44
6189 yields 6.81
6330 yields 7.77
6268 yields 6.8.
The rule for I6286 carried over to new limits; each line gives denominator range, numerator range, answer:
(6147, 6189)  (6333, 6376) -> 1.22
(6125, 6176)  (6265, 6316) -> 1.06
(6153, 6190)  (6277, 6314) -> 1.15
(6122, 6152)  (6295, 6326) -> 1.03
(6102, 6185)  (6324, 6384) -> 1.15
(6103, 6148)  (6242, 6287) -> 0.93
